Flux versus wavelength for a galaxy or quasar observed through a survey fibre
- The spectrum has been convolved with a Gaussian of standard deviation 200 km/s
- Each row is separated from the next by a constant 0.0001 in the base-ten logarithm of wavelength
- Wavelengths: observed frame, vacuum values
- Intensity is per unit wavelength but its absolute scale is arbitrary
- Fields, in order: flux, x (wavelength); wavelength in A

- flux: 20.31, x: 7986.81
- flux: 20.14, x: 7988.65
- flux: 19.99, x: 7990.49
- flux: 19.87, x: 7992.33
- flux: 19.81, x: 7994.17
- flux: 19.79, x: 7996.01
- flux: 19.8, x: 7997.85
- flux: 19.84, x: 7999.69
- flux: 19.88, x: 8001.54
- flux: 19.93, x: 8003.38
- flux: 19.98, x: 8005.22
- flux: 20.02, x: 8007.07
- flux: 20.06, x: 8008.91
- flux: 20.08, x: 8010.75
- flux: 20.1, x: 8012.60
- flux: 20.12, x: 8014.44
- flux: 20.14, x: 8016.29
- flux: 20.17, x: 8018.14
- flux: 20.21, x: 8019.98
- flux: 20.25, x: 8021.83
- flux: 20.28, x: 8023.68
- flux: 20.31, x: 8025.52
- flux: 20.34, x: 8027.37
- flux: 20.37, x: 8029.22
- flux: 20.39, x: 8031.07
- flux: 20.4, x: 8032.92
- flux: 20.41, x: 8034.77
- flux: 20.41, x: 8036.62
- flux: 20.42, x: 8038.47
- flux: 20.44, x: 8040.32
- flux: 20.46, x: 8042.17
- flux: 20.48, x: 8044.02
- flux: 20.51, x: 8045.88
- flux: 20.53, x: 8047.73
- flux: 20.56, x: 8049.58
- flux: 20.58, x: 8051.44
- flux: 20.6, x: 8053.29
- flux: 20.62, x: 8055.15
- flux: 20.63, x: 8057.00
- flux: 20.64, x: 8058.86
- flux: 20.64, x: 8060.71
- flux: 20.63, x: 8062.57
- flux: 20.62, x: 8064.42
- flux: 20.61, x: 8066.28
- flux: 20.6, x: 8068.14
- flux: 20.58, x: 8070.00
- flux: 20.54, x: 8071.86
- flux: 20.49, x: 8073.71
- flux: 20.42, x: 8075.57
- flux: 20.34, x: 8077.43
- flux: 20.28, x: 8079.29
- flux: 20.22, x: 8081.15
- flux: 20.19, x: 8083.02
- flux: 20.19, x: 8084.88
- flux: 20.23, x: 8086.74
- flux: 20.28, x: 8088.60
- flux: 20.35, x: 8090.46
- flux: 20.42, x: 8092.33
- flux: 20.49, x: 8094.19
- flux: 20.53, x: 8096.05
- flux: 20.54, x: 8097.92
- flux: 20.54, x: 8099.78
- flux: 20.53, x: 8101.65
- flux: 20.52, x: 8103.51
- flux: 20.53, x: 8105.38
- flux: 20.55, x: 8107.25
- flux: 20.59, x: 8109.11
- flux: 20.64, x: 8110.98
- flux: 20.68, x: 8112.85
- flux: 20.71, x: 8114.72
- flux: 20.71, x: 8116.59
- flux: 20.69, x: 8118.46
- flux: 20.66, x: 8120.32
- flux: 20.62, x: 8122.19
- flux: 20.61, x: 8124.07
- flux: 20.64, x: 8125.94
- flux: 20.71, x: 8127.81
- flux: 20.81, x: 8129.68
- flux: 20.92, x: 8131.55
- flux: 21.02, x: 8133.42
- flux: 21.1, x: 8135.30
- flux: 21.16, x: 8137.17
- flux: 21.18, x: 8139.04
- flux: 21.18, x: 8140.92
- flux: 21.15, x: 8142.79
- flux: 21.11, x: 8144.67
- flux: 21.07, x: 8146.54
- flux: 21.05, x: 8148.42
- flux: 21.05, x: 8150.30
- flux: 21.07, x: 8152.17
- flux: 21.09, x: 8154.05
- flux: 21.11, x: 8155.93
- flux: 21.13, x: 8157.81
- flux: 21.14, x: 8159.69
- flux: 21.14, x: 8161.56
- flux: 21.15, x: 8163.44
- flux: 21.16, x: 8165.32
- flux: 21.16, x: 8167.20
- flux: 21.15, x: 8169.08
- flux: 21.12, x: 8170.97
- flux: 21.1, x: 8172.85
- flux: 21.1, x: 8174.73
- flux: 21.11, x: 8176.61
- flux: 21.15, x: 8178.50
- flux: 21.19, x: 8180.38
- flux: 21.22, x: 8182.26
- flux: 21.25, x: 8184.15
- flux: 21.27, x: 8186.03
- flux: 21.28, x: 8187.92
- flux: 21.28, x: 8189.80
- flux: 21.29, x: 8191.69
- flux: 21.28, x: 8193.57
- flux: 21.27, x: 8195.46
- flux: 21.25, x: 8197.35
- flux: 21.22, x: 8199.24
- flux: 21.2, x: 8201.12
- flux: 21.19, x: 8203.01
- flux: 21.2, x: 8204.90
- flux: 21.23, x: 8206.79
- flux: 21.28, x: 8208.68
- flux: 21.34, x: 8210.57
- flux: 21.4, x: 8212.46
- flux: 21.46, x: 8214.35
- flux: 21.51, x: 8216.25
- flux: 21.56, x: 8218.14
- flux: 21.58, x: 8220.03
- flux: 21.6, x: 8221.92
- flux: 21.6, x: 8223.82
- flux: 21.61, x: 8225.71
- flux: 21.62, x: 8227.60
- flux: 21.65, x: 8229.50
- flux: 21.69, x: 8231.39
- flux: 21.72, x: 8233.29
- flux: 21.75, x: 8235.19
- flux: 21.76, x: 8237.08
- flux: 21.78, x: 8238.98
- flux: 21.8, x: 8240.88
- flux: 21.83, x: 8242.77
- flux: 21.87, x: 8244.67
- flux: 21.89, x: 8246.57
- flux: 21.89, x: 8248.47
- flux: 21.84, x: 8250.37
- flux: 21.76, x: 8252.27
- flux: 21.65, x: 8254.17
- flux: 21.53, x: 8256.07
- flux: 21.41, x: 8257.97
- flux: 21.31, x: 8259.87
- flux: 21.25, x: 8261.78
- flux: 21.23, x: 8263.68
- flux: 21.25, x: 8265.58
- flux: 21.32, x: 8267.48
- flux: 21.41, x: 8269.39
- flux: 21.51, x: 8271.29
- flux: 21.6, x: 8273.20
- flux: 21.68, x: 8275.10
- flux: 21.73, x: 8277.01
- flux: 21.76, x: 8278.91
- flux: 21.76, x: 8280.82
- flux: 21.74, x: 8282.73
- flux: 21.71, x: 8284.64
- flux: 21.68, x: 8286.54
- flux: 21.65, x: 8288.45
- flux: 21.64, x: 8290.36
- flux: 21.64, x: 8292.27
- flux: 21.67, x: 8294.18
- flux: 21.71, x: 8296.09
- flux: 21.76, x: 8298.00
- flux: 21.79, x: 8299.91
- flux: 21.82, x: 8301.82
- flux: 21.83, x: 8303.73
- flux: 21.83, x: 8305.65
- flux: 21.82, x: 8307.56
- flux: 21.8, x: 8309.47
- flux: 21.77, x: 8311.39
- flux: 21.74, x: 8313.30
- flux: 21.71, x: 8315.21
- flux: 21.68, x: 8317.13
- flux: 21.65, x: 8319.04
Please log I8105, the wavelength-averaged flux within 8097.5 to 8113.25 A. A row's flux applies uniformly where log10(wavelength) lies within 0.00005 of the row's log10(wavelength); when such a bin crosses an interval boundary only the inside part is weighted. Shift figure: 20.6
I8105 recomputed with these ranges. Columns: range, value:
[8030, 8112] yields 20.5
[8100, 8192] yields 21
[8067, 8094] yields 20.4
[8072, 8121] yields 20.5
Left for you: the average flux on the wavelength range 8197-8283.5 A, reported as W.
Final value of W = 21.6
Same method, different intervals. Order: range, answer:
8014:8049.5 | 20.4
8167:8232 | 21.3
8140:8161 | 21.1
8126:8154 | 21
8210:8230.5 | 21.5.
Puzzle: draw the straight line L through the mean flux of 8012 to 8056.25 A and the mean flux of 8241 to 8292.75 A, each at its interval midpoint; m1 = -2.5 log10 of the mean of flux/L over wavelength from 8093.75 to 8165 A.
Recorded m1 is 0.00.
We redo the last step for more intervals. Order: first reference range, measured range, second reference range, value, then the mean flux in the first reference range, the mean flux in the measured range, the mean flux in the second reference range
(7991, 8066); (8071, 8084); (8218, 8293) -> 0.012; 20.3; 20.4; 21.6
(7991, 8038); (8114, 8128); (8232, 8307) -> 0.005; 20.1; 20.7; 21.7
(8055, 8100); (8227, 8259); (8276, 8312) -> -0.015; 20.5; 21.7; 21.7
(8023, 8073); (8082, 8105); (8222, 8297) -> 0.019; 20.5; 20.4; 21.6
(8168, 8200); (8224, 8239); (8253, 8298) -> -0.015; 21.2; 21.7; 21.6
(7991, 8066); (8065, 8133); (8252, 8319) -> 0.007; 20.3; 20.5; 21.6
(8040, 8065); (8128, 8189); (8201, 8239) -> 0.002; 20.6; 21.1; 21.5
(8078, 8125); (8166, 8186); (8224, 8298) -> -0.007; 20.5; 21.2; 21.6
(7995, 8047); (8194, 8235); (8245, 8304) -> -0.007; 20.2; 21.4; 21.6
